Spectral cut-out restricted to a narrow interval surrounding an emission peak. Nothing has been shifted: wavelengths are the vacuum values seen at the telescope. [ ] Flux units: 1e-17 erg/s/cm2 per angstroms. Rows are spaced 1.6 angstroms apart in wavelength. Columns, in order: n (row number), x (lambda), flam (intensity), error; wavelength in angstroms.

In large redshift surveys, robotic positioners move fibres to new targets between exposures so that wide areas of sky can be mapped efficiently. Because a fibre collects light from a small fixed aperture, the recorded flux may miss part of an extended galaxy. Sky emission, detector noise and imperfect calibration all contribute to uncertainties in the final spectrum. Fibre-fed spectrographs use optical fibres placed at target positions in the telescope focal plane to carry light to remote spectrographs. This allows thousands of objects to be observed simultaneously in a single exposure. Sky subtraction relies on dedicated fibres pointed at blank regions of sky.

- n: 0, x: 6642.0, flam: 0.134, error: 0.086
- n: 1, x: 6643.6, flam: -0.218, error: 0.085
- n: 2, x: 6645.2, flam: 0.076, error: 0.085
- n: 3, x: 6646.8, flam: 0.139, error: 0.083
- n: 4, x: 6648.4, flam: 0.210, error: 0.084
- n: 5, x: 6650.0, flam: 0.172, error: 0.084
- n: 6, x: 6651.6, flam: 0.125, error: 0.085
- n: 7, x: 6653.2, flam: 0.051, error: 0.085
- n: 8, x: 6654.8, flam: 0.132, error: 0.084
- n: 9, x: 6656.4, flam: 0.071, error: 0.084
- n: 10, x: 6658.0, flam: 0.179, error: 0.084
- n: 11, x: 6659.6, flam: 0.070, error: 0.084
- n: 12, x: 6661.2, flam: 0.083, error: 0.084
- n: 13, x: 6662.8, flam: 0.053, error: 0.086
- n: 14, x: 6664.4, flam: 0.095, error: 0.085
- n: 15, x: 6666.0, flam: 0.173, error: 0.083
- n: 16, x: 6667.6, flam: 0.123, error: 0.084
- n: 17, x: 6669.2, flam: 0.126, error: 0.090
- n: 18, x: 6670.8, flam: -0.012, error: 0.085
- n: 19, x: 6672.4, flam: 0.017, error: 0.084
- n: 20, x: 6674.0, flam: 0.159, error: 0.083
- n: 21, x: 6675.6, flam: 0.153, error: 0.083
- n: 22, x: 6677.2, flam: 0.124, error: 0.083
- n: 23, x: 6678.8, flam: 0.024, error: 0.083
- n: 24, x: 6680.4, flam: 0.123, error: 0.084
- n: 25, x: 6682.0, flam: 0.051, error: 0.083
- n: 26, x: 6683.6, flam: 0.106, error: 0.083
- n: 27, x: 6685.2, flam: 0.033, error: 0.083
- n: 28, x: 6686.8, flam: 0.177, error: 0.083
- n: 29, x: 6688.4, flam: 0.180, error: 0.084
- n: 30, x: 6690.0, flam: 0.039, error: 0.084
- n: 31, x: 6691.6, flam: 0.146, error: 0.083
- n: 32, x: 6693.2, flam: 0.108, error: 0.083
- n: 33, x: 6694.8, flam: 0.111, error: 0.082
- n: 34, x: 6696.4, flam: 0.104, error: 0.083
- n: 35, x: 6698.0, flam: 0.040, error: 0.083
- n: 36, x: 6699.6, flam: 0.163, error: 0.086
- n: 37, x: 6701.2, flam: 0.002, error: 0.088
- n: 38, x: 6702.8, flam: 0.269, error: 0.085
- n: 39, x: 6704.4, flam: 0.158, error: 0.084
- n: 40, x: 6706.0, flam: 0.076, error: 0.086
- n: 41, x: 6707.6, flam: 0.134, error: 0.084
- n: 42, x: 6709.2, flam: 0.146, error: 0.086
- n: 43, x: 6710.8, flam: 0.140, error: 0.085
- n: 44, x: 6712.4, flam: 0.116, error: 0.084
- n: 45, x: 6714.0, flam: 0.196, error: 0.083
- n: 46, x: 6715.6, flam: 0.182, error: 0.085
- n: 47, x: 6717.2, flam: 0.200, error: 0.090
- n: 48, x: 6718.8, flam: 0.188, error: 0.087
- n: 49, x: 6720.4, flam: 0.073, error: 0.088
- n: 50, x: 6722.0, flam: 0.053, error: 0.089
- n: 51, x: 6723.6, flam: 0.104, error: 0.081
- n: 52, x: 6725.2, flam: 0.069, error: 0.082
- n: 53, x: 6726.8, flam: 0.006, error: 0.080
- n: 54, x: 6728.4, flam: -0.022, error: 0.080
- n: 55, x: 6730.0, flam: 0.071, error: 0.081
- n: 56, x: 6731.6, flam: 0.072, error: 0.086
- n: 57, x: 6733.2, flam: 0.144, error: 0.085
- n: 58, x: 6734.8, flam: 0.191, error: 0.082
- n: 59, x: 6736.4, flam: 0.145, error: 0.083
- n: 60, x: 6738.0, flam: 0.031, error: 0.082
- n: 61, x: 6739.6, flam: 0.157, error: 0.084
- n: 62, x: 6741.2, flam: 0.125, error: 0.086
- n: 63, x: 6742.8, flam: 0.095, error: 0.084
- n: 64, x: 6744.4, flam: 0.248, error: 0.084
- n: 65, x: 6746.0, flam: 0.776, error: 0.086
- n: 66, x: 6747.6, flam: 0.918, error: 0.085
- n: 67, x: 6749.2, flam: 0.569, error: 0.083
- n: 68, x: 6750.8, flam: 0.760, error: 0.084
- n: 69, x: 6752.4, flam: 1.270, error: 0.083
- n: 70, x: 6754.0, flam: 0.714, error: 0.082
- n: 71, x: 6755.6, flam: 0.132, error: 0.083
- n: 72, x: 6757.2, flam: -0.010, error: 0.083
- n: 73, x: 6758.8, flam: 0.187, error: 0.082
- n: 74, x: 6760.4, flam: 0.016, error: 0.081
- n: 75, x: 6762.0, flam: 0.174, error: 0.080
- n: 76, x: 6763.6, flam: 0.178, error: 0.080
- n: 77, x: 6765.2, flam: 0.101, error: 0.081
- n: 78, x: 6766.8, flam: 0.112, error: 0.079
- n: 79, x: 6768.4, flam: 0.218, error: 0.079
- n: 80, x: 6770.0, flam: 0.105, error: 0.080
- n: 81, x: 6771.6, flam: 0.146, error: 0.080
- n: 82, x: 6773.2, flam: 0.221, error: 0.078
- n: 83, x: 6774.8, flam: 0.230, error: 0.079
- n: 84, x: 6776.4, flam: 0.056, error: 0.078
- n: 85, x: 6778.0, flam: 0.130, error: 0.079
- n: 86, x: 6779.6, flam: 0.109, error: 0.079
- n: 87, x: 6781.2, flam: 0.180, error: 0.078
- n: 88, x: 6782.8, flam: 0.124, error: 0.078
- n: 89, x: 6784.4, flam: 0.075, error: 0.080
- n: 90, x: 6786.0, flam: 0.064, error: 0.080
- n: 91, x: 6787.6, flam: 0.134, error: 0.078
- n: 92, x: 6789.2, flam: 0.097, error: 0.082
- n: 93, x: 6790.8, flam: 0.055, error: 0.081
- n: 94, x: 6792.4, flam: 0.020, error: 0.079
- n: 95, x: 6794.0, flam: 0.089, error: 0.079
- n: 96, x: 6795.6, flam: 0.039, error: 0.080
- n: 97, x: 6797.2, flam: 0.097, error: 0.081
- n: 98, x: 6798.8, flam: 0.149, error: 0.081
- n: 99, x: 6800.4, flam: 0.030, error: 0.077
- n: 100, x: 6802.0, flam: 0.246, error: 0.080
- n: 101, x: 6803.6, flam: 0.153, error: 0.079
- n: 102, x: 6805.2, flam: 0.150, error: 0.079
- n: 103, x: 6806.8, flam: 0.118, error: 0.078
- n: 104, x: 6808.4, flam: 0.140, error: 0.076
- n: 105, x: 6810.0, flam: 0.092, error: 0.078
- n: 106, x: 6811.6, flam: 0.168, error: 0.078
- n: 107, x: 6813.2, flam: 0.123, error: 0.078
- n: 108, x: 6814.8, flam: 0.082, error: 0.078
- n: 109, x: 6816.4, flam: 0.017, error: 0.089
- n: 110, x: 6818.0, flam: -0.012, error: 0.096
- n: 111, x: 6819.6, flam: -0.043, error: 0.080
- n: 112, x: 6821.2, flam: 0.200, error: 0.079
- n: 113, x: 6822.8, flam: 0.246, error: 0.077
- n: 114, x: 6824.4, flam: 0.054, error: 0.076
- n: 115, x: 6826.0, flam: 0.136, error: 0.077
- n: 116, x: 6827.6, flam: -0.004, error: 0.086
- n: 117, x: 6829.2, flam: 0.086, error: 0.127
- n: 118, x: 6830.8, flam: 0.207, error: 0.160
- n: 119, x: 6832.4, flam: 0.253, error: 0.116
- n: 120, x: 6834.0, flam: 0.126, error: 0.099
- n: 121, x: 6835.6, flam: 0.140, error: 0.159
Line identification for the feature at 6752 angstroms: [O II] 3727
